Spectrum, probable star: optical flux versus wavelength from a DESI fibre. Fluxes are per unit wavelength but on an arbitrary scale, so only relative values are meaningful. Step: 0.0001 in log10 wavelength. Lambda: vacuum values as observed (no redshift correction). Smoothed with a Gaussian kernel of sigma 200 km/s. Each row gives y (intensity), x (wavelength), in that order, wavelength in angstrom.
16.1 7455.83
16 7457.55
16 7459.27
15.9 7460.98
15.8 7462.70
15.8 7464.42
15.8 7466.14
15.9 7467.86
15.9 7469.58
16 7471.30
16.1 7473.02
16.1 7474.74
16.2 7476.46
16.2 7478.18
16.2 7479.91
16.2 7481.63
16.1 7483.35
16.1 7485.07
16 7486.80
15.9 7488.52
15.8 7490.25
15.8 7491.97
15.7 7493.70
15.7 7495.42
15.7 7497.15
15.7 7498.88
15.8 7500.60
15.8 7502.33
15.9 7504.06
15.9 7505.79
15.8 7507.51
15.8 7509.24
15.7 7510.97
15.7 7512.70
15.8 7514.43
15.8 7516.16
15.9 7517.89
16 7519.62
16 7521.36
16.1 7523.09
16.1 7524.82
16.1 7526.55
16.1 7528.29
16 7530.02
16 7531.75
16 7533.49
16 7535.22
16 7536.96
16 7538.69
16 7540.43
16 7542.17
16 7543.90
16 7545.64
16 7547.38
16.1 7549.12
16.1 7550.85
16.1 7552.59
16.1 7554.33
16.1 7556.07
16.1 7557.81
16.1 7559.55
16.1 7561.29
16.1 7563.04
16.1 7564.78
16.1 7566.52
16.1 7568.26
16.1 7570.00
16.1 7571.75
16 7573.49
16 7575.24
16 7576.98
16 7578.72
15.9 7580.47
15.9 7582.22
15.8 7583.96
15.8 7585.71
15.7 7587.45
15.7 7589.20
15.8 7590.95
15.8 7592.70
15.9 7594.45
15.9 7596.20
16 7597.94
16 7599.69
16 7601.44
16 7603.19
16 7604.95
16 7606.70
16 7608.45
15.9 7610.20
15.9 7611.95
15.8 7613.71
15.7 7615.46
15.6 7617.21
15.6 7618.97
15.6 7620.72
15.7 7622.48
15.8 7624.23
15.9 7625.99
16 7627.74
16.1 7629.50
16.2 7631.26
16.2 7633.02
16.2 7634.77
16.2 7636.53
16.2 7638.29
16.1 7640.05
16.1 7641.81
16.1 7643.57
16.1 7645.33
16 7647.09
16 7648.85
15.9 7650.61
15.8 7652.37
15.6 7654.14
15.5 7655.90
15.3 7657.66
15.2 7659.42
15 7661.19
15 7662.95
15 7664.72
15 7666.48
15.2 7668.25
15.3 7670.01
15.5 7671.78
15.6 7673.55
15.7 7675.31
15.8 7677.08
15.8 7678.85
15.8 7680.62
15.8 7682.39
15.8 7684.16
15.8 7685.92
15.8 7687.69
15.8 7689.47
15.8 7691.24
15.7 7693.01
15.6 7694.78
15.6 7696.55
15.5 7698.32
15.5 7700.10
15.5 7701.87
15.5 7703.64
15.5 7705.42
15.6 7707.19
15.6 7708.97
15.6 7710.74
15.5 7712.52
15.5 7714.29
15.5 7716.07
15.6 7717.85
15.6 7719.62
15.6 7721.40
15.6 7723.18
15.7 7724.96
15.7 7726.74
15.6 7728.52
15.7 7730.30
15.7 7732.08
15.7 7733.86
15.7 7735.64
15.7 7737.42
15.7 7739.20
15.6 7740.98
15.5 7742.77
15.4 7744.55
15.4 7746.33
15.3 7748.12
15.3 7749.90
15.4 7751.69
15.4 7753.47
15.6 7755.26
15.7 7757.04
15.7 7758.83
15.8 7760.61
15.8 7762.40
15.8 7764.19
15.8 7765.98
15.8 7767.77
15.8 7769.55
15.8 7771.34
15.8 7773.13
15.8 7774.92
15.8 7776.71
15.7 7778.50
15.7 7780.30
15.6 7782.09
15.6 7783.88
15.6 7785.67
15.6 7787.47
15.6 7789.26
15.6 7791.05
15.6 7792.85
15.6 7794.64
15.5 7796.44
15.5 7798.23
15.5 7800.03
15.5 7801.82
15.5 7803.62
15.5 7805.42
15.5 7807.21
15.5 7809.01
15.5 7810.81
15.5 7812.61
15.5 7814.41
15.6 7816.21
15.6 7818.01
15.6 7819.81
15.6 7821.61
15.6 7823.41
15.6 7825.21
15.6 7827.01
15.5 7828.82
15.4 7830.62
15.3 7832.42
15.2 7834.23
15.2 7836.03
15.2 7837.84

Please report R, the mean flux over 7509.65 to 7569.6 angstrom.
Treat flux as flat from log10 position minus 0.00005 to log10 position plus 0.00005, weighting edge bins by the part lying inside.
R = 16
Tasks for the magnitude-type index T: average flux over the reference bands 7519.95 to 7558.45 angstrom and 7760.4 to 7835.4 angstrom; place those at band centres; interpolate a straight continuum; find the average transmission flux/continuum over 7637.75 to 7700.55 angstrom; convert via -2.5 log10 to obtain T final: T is 0.01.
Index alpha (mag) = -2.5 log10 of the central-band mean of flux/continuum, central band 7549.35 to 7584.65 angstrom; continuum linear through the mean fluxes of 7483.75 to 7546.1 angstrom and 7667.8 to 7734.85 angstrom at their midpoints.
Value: -0.01 mag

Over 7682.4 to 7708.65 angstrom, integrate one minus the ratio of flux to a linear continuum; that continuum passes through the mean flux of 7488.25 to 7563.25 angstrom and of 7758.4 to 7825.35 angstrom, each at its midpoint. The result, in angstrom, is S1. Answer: 0.2 angstrom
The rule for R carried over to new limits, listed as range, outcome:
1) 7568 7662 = 15.9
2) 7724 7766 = 15.6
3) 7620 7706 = 15.7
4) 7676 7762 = 15.6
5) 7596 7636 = 15.9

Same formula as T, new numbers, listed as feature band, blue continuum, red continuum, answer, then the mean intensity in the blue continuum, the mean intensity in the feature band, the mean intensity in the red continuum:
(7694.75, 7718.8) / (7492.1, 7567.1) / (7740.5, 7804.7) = 0.011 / 16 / 15.5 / 15.6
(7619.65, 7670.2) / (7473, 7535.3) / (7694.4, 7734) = -0.003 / 15.9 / 15.7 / 15.6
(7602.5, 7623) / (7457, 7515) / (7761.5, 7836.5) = -0.002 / 15.9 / 15.8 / 15.6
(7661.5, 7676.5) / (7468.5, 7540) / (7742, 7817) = 0.031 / 15.9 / 15.3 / 15.6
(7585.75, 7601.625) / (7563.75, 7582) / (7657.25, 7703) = 0.005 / 16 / 15.9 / 15.5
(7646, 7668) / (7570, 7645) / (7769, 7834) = 0.028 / 15.9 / 15.4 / 15.6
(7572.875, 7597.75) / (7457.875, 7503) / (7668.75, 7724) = -0.006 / 15.9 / 15.9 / 15.6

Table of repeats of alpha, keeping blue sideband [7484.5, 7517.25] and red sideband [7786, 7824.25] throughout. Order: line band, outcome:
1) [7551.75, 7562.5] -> -0.022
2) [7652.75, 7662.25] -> 0.024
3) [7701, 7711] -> 0.006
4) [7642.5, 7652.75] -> -0.022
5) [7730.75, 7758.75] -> 0.004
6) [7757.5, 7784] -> -0.012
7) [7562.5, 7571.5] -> -0.024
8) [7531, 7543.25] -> -0.015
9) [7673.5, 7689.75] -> -0.009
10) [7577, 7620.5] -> -0.009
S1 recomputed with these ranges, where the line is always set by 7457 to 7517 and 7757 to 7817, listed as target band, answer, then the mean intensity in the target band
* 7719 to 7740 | 0.0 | 15.7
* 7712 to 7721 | 0.1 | 15.6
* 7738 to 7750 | 0.2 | 15.5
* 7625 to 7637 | -0.3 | 16.1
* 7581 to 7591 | 0.0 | 15.8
